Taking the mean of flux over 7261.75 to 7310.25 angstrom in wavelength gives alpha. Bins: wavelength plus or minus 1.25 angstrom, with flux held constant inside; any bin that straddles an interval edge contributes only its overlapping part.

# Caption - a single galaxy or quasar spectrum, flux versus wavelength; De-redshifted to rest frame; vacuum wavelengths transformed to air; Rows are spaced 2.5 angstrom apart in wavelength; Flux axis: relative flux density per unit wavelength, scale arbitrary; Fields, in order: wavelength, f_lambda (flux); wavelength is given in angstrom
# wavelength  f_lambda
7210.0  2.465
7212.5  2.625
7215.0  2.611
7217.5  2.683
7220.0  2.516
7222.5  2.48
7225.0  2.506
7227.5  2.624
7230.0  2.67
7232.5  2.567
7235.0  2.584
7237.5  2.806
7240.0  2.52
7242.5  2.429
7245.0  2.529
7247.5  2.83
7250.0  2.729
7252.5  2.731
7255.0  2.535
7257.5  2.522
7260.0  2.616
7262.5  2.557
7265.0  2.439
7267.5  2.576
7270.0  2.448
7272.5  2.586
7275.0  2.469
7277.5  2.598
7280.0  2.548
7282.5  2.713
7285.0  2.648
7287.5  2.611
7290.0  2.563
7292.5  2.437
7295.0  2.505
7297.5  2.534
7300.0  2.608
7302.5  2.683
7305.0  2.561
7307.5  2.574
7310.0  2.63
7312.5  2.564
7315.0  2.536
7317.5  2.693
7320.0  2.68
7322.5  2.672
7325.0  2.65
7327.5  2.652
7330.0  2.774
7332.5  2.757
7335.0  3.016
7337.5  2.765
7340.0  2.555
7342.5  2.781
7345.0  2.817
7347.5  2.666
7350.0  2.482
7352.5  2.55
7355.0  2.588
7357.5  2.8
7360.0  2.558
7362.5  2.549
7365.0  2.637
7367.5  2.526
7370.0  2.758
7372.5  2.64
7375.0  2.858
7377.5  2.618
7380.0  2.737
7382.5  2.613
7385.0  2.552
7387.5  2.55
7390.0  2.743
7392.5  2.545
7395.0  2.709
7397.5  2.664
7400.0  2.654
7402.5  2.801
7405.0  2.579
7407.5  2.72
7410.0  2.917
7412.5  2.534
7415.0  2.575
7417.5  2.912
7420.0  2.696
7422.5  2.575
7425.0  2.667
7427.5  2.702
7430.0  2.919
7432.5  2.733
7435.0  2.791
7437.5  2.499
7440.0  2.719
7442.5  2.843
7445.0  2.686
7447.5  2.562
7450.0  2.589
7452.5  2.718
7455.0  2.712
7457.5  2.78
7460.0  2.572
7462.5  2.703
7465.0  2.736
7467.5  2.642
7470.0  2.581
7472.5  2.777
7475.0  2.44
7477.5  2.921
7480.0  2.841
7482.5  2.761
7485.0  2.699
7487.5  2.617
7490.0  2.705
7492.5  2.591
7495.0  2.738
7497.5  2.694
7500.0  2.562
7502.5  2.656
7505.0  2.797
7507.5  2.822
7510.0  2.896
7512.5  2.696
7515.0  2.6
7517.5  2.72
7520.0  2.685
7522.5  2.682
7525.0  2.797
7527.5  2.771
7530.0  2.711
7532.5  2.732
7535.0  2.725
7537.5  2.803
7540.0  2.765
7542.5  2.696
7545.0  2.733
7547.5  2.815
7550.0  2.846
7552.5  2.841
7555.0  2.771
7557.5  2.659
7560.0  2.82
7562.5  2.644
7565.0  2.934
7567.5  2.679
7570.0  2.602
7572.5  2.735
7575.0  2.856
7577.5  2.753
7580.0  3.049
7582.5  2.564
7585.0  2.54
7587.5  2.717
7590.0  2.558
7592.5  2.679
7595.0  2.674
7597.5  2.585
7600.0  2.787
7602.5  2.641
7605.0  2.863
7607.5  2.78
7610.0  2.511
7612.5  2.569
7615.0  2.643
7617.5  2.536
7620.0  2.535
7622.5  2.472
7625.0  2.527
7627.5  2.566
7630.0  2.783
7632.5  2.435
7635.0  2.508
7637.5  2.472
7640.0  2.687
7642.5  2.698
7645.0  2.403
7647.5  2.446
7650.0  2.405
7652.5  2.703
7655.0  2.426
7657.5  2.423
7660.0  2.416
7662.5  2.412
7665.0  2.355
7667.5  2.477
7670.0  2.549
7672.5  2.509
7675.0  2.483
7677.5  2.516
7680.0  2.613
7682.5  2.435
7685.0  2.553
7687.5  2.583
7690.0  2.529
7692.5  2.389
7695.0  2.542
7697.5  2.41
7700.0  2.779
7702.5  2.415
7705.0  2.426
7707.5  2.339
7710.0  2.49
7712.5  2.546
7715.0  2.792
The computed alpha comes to 2.56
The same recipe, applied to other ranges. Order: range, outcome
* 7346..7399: 2.64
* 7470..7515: 2.71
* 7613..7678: 2.52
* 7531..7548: 2.75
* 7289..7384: 2.65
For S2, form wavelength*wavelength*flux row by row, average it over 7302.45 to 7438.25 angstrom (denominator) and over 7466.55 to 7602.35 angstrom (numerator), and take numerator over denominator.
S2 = 1.06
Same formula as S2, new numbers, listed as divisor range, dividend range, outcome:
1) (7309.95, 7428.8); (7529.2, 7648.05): 1.06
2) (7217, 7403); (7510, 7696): 1.08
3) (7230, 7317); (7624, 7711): 1.08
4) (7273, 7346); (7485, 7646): 1.09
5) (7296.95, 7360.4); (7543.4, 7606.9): 1.10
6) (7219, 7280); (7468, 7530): 1.12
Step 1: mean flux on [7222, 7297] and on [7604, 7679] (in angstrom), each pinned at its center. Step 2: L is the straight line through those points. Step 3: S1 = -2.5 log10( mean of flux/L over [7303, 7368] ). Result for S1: -0.04 mag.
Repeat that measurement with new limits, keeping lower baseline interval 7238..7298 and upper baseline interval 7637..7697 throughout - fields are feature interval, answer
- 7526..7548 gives -0.09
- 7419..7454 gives -0.06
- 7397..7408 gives -0.06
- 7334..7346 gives -0.09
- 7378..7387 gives -0.03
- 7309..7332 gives -0.04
